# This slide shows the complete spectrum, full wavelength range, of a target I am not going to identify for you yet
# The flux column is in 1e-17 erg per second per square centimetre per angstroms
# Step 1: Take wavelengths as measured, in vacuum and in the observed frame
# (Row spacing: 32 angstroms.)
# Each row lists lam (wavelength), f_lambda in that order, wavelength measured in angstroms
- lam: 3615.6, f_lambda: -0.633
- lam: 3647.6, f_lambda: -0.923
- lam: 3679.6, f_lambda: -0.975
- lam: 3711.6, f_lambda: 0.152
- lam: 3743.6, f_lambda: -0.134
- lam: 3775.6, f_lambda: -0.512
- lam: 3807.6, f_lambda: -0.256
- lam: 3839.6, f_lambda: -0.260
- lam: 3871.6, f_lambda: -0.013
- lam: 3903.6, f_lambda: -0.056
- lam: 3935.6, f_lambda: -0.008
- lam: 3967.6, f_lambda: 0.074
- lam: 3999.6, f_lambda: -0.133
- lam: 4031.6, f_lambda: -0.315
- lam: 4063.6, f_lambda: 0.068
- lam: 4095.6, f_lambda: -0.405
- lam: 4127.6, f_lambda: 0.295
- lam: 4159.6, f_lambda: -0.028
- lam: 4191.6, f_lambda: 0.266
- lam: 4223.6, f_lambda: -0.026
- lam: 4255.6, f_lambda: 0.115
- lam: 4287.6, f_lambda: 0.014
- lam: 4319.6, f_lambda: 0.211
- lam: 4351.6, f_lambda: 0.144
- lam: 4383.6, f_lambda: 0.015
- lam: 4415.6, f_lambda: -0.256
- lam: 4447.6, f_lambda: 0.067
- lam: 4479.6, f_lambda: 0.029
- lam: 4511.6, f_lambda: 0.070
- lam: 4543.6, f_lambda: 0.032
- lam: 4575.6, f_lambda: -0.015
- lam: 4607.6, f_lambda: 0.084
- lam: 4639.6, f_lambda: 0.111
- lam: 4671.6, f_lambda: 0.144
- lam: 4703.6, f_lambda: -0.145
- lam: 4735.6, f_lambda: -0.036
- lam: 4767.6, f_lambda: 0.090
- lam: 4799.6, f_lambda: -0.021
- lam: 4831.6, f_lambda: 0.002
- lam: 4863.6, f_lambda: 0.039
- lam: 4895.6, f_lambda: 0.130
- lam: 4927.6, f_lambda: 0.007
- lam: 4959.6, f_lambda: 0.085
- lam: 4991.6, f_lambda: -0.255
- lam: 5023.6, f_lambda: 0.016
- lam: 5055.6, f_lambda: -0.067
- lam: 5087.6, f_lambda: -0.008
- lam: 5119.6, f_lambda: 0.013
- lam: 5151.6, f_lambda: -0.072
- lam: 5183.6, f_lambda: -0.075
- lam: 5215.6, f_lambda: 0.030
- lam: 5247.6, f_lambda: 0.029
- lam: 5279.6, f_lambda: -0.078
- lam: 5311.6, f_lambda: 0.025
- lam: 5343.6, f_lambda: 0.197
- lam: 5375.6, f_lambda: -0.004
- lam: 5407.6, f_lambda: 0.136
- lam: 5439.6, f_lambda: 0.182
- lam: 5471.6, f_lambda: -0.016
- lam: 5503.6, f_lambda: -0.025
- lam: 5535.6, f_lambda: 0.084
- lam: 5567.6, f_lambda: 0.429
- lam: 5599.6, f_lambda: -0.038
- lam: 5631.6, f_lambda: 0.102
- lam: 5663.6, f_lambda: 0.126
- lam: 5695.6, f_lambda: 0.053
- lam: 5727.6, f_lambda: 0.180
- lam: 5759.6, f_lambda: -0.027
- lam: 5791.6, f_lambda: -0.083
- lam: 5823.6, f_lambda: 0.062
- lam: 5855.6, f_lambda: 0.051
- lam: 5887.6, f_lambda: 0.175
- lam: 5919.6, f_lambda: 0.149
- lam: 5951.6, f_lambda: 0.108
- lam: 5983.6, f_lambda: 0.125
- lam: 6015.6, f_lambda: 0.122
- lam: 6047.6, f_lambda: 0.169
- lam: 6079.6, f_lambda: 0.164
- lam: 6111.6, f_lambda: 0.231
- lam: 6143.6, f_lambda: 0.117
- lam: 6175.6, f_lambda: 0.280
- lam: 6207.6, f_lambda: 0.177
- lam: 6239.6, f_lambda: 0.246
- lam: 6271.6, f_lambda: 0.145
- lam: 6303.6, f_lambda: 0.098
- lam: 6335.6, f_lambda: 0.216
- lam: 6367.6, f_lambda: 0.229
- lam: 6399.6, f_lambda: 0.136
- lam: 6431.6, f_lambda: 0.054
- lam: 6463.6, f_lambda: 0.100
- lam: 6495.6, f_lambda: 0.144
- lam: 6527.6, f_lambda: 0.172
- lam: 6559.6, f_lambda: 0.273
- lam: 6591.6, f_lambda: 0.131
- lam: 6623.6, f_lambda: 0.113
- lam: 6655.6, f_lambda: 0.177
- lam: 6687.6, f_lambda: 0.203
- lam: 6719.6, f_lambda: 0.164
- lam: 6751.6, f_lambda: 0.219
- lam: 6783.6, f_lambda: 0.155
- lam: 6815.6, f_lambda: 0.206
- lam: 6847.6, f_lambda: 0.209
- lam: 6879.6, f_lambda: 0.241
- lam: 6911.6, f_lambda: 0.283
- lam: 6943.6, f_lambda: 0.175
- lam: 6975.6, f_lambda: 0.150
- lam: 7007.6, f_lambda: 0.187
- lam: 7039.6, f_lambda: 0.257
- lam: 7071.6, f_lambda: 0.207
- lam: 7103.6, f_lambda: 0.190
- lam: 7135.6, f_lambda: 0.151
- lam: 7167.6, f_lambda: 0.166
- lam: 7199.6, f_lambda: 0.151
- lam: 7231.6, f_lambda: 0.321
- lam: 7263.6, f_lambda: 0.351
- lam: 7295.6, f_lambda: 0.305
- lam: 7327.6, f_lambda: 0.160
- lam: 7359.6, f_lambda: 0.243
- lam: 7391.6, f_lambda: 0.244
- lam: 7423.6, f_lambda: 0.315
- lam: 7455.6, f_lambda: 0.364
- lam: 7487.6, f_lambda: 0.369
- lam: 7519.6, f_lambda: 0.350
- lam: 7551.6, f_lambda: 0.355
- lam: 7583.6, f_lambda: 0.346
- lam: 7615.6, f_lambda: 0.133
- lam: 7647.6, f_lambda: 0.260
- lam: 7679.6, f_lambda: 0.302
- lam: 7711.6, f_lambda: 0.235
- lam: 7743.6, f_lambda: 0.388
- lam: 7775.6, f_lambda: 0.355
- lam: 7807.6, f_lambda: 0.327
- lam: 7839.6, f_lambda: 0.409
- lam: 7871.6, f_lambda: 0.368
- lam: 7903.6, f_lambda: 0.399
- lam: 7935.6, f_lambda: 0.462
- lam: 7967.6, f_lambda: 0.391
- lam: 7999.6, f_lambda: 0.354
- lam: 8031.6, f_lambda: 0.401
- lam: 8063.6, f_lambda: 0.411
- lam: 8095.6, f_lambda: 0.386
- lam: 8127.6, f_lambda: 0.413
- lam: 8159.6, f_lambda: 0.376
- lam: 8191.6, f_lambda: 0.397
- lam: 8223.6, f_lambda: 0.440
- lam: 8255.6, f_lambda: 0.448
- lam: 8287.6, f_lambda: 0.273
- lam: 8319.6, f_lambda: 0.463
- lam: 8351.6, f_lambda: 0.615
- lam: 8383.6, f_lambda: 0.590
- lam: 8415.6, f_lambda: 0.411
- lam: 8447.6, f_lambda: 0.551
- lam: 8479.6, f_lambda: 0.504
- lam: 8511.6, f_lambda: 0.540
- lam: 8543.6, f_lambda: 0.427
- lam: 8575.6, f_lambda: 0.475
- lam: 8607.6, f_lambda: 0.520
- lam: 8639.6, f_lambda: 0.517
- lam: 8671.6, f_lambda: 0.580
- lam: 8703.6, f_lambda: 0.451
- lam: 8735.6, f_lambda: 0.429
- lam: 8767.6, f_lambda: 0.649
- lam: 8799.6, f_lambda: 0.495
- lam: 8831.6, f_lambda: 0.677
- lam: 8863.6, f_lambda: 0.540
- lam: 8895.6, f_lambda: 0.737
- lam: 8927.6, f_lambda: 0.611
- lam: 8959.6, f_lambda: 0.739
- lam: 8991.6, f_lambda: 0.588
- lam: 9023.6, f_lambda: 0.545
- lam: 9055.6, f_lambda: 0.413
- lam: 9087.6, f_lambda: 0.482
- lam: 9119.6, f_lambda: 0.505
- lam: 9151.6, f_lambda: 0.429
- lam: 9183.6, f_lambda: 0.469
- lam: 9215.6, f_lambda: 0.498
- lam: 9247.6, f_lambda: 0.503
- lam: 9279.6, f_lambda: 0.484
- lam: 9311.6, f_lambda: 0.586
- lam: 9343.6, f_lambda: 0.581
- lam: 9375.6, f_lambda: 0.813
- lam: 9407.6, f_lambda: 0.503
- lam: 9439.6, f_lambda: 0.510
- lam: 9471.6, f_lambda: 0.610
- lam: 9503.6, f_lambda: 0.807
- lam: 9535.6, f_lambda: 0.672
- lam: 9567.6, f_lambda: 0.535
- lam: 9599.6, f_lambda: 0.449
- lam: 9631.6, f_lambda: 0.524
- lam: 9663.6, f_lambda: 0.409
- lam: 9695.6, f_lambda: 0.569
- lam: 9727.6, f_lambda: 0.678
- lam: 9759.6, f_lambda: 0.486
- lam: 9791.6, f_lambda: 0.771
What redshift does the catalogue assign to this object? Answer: 0.86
